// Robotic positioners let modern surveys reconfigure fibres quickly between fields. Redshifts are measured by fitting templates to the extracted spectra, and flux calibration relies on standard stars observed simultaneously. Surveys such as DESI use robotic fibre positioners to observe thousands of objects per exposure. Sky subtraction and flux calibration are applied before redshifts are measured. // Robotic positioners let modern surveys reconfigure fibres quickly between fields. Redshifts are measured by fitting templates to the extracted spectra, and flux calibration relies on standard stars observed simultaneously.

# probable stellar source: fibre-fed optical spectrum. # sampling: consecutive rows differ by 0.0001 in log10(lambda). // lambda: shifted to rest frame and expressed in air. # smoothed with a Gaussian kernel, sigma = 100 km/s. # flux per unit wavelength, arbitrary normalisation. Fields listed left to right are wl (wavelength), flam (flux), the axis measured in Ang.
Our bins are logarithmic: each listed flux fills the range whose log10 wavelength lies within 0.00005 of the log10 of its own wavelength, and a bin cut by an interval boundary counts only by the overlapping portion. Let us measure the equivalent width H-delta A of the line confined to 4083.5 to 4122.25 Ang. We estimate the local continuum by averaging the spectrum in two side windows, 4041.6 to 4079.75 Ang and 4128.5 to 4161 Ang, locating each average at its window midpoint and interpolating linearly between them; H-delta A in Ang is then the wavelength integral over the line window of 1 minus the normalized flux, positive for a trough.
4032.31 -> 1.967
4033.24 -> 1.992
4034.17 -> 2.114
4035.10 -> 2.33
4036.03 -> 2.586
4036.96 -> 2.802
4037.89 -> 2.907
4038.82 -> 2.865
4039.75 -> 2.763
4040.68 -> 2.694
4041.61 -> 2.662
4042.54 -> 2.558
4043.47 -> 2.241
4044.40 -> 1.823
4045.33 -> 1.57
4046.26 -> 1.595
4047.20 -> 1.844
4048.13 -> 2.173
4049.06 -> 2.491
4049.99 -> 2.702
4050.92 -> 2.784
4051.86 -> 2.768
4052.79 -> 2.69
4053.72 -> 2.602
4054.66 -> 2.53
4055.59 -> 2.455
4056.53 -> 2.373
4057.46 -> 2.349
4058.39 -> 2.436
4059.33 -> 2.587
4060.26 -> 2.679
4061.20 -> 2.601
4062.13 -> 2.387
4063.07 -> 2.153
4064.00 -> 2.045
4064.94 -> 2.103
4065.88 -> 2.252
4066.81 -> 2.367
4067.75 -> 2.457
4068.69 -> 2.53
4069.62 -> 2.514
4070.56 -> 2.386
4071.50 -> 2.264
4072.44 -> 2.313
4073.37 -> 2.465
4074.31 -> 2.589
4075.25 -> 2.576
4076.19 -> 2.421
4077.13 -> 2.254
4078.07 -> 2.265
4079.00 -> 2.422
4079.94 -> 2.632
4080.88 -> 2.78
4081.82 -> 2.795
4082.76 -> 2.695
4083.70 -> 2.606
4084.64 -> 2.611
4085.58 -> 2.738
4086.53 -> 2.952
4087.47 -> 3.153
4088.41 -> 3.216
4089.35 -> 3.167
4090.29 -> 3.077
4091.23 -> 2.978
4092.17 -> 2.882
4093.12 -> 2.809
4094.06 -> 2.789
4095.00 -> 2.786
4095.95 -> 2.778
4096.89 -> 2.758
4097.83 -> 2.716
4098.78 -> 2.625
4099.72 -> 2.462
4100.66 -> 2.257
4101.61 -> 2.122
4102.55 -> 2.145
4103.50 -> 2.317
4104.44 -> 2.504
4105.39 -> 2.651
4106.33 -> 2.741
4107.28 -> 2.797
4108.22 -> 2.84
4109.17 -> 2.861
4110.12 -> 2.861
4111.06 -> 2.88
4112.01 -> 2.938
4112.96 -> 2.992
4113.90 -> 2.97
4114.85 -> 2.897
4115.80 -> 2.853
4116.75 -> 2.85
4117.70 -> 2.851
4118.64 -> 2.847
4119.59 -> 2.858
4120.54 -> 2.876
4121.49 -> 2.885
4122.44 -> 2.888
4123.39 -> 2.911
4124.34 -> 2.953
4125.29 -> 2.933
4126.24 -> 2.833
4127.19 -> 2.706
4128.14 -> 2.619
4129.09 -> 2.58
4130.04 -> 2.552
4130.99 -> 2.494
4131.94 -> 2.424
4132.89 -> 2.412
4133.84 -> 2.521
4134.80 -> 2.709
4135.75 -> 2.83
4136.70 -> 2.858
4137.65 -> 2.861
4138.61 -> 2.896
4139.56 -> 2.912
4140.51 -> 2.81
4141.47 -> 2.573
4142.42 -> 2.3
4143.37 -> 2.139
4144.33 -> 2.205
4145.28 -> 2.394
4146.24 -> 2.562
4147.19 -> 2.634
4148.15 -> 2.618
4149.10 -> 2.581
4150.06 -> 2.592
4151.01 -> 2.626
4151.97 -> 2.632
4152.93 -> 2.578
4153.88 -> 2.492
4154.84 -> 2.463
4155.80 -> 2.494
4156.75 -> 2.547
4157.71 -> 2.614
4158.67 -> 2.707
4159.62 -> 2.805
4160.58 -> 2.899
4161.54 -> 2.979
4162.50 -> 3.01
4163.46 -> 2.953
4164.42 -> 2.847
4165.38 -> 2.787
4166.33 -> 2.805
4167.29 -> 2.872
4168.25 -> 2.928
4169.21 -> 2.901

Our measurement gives -4.61 Ang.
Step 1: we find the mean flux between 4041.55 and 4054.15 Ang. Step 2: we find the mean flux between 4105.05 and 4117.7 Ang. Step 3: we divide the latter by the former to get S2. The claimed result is 1.2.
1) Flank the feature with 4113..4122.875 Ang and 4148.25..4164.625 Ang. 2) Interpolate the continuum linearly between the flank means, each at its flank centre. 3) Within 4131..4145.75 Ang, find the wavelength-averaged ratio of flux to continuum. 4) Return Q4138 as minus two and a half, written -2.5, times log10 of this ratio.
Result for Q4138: 0.079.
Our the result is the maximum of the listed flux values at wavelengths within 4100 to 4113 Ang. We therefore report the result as 2.992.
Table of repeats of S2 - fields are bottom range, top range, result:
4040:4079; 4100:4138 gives 1.14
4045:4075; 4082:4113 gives 1.15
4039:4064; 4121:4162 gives 1.10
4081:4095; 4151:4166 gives 0.94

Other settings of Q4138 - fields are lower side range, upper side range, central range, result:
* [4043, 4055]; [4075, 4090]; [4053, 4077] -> 0.03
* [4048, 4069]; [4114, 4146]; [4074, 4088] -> -0.04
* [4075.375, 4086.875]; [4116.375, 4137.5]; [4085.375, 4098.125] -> -0.11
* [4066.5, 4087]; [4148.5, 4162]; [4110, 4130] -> -0.10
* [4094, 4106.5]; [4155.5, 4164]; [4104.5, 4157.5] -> -0.02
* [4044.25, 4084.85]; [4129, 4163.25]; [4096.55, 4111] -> -0.03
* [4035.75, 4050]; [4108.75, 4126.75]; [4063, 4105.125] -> 0.04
